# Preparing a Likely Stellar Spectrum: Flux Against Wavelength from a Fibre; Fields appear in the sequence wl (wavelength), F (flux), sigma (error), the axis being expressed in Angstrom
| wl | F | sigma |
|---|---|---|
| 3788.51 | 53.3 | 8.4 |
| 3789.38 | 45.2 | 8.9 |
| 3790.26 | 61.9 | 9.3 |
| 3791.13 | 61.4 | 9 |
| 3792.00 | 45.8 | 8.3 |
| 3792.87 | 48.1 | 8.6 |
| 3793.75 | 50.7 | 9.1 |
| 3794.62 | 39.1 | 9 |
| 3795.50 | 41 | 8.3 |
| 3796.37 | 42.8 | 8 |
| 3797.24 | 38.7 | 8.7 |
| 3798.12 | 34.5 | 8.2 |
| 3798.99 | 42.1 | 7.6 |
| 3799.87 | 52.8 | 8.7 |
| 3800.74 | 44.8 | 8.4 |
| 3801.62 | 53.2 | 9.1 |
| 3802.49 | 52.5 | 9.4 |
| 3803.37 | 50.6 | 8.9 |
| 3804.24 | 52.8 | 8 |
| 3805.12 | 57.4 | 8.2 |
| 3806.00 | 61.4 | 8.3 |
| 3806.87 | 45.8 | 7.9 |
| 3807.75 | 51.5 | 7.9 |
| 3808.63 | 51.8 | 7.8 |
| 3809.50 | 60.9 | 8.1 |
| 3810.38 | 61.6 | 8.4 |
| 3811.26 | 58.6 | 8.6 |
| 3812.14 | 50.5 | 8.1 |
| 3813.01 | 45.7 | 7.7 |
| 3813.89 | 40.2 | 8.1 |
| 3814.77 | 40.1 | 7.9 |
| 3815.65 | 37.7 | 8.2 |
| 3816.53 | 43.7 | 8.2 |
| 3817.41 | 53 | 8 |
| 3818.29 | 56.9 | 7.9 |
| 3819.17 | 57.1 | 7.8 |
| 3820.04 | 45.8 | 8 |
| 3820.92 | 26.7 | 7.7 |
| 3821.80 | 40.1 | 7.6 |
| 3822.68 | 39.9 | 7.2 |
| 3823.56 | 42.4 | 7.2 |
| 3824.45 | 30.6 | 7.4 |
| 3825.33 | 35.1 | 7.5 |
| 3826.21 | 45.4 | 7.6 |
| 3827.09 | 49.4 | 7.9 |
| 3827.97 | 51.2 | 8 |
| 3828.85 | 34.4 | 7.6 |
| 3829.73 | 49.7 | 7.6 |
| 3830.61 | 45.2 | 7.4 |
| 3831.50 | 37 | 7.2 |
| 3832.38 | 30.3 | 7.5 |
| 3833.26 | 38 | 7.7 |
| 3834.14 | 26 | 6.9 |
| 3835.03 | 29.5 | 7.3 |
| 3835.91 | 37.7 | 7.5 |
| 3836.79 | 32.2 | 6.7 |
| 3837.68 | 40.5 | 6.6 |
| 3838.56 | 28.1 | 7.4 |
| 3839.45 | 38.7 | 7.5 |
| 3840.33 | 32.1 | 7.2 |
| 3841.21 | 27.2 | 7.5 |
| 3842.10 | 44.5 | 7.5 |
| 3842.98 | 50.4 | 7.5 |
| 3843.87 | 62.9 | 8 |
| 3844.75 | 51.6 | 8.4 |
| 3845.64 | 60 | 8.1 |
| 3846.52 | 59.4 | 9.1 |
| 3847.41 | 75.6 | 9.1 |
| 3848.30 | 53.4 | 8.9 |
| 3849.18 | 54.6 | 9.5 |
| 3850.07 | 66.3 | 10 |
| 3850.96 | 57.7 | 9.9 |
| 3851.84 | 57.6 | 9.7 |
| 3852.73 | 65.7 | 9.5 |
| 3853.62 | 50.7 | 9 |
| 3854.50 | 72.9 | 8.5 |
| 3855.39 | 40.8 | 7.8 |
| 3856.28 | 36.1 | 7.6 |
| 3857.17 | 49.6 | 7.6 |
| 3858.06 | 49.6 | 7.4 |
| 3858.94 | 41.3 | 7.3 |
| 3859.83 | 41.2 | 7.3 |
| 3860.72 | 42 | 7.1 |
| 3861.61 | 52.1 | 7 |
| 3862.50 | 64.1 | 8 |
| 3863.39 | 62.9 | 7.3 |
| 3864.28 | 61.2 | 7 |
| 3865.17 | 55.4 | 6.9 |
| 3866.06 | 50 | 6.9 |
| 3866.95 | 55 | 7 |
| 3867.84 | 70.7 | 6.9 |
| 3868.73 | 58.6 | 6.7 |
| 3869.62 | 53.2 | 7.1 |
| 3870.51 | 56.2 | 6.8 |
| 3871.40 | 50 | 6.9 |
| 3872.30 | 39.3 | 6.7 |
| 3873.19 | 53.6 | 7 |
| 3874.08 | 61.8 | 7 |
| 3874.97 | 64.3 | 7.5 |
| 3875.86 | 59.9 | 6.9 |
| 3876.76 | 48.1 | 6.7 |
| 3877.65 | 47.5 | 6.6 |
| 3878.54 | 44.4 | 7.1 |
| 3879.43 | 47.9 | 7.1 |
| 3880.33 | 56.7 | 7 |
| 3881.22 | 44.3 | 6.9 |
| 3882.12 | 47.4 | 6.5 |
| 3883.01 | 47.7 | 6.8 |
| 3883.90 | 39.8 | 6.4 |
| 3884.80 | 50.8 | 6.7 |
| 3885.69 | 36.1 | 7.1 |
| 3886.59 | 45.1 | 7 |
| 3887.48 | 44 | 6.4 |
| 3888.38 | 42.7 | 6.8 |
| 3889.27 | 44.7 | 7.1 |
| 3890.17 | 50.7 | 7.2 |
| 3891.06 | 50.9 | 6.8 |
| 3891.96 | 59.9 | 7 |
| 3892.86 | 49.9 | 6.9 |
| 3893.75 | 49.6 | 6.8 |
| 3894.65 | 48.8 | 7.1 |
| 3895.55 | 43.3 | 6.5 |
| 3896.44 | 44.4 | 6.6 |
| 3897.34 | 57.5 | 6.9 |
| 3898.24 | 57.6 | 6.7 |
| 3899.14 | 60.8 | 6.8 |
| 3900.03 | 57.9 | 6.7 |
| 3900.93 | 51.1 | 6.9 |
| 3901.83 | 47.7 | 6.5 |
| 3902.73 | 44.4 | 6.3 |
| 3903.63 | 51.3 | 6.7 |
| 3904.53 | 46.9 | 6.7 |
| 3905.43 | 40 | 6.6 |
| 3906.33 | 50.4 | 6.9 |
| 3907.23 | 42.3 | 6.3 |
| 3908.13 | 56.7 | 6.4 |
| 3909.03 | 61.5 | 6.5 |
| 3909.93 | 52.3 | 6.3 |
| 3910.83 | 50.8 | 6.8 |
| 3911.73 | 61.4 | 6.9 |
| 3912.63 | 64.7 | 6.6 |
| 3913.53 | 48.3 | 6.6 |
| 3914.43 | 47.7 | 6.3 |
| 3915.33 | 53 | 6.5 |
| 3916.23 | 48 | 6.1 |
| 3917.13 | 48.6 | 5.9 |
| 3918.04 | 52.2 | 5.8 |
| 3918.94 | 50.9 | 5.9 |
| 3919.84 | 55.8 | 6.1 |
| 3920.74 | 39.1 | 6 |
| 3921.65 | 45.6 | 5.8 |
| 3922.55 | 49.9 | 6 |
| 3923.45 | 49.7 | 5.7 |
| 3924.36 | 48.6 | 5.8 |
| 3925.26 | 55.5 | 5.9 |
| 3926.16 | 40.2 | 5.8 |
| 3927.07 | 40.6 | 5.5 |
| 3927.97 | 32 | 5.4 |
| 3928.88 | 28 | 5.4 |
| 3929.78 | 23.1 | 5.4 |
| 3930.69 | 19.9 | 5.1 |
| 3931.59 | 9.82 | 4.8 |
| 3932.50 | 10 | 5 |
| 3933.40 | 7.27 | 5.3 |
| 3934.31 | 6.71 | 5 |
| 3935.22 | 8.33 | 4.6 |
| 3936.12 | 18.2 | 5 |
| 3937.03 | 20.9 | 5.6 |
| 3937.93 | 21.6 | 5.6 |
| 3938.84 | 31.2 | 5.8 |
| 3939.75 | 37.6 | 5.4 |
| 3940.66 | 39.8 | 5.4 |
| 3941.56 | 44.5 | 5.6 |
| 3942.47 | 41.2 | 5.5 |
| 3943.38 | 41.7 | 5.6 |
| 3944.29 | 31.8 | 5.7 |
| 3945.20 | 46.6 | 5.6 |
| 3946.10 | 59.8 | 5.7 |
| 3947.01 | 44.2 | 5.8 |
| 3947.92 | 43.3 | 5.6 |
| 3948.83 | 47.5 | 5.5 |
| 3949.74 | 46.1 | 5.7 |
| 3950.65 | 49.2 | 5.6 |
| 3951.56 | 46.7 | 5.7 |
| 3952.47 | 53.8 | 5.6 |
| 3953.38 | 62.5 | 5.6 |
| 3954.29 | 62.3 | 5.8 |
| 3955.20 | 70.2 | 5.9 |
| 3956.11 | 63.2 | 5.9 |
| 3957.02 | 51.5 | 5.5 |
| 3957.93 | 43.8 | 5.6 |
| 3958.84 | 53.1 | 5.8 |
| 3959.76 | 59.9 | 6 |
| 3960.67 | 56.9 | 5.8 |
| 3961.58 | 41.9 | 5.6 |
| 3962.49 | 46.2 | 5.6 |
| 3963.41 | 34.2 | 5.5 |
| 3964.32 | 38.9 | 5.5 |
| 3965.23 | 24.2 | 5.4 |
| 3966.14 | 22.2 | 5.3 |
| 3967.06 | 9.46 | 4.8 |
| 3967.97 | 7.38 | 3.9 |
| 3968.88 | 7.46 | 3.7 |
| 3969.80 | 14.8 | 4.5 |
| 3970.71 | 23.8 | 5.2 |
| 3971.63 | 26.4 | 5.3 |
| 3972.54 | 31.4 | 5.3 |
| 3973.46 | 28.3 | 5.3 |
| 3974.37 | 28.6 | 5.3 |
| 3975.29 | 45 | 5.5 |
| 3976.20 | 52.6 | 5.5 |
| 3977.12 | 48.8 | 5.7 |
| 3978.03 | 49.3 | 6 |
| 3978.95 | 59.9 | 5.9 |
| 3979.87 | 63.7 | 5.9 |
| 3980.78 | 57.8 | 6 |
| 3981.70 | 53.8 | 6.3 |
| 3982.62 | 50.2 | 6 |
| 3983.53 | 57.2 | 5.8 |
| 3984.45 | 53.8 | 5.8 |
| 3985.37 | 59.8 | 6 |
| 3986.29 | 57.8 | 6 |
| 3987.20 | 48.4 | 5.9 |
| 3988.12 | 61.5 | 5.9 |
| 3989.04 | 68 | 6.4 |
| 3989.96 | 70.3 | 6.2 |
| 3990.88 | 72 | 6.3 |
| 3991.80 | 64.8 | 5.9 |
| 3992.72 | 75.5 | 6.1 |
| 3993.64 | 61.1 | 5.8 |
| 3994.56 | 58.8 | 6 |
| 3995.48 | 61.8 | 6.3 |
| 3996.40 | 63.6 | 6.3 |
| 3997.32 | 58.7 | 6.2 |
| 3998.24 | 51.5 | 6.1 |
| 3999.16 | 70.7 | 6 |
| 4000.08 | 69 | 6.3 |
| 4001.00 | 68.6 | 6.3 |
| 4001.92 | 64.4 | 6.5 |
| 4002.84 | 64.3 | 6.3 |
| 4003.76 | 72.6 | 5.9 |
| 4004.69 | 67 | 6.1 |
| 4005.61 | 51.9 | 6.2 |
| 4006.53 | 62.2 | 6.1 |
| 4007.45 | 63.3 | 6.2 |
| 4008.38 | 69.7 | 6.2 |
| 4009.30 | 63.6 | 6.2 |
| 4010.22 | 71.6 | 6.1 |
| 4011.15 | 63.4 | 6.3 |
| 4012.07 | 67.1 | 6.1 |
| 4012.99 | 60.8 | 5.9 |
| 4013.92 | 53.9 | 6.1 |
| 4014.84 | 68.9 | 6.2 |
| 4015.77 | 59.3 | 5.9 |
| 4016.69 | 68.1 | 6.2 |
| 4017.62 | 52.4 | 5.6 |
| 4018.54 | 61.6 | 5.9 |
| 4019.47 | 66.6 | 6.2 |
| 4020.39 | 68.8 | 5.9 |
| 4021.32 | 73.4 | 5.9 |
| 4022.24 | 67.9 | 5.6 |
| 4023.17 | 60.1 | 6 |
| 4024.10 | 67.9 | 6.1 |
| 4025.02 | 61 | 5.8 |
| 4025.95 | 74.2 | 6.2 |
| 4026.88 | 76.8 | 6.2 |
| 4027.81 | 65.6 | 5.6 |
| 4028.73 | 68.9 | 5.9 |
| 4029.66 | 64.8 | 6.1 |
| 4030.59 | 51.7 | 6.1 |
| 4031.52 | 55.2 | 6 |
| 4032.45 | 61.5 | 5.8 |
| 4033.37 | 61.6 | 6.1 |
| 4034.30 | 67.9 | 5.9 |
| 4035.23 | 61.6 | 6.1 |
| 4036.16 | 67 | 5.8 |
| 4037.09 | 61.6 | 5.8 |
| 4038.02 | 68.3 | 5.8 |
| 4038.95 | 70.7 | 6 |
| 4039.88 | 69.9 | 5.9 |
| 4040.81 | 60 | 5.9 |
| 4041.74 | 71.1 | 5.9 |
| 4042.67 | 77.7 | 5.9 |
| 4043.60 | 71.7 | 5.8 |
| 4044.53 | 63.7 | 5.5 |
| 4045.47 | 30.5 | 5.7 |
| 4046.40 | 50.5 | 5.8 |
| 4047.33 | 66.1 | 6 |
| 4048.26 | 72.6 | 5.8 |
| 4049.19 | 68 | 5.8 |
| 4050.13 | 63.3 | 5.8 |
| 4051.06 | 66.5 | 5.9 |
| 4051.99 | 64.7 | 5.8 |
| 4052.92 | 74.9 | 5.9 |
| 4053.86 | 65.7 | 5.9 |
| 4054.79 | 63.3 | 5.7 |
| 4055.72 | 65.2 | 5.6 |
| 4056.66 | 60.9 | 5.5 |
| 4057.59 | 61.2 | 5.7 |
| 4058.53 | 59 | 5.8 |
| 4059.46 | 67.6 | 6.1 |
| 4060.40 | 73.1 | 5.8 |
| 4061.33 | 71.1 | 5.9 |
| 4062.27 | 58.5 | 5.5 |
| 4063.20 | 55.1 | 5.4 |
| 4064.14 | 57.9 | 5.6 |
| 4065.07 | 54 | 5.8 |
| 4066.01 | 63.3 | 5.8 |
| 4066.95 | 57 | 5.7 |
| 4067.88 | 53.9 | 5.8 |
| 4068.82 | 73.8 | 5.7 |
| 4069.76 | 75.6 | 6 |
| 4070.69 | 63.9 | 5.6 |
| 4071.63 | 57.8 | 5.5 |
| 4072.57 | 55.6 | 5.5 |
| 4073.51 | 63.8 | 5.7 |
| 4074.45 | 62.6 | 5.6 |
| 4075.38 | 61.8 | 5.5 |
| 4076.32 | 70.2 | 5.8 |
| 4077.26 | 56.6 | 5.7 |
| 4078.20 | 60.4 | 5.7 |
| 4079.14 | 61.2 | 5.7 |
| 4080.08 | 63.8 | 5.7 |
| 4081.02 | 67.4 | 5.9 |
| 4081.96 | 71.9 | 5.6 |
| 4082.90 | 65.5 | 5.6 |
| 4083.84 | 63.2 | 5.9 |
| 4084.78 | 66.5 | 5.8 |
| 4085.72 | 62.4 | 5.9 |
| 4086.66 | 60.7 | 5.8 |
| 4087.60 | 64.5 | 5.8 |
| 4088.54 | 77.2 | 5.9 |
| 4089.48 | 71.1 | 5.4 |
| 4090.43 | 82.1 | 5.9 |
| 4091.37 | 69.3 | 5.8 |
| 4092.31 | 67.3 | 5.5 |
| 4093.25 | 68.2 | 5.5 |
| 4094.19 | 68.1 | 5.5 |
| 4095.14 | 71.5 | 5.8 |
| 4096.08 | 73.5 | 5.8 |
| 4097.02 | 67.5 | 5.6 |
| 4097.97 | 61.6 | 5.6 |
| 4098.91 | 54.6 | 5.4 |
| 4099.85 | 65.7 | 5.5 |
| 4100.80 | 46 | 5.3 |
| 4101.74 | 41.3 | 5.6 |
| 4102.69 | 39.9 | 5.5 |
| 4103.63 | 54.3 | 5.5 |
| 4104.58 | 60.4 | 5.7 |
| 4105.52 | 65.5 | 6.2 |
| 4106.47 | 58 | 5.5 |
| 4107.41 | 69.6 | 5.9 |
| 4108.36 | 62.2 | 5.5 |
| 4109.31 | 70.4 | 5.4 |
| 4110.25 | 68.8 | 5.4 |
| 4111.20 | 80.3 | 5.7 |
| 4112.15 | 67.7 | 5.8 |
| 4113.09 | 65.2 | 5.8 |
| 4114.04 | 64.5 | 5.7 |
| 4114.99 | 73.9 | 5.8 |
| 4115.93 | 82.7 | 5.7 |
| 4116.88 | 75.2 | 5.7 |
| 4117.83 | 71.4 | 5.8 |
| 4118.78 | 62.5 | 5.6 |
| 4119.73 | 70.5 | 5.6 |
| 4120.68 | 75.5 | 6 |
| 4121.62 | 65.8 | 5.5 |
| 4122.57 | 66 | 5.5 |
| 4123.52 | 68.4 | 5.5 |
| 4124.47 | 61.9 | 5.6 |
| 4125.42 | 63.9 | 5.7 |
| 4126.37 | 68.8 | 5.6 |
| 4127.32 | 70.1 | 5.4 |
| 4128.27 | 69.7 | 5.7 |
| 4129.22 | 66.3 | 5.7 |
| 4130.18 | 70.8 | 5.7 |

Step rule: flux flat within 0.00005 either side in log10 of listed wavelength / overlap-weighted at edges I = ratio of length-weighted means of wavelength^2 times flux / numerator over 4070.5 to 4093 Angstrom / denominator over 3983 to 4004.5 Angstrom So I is 1.1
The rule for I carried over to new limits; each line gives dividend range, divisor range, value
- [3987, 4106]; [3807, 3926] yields 1.43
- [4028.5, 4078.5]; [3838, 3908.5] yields 1.36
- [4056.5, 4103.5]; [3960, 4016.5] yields 1.26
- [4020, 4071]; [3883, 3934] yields 1.52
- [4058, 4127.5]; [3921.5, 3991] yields 1.69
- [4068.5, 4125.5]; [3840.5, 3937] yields 1.52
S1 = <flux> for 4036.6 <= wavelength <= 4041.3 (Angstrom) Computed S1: 66.1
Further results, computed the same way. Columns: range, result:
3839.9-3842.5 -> 34.4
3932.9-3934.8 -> 7.09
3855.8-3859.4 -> 44.1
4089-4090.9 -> 76.4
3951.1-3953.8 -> 54.2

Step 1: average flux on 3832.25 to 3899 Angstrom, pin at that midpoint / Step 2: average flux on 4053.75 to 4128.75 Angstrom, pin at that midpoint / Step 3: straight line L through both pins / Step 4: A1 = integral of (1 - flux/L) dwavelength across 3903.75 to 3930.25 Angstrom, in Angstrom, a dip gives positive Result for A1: 2.7 Angstrom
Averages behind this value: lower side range 49.6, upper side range 64.9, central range 47.7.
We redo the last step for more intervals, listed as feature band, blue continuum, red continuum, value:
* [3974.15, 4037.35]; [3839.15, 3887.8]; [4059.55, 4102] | -2.3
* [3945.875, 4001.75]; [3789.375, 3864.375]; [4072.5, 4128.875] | 7.4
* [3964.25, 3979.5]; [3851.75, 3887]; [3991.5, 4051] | 7.6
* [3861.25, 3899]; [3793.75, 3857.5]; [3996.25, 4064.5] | -0.3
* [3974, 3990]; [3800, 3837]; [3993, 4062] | 1.5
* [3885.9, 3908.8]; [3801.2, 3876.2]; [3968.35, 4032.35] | 1.3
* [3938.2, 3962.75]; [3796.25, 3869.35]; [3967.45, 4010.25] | 1.9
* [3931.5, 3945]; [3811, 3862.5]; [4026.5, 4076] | 7.2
